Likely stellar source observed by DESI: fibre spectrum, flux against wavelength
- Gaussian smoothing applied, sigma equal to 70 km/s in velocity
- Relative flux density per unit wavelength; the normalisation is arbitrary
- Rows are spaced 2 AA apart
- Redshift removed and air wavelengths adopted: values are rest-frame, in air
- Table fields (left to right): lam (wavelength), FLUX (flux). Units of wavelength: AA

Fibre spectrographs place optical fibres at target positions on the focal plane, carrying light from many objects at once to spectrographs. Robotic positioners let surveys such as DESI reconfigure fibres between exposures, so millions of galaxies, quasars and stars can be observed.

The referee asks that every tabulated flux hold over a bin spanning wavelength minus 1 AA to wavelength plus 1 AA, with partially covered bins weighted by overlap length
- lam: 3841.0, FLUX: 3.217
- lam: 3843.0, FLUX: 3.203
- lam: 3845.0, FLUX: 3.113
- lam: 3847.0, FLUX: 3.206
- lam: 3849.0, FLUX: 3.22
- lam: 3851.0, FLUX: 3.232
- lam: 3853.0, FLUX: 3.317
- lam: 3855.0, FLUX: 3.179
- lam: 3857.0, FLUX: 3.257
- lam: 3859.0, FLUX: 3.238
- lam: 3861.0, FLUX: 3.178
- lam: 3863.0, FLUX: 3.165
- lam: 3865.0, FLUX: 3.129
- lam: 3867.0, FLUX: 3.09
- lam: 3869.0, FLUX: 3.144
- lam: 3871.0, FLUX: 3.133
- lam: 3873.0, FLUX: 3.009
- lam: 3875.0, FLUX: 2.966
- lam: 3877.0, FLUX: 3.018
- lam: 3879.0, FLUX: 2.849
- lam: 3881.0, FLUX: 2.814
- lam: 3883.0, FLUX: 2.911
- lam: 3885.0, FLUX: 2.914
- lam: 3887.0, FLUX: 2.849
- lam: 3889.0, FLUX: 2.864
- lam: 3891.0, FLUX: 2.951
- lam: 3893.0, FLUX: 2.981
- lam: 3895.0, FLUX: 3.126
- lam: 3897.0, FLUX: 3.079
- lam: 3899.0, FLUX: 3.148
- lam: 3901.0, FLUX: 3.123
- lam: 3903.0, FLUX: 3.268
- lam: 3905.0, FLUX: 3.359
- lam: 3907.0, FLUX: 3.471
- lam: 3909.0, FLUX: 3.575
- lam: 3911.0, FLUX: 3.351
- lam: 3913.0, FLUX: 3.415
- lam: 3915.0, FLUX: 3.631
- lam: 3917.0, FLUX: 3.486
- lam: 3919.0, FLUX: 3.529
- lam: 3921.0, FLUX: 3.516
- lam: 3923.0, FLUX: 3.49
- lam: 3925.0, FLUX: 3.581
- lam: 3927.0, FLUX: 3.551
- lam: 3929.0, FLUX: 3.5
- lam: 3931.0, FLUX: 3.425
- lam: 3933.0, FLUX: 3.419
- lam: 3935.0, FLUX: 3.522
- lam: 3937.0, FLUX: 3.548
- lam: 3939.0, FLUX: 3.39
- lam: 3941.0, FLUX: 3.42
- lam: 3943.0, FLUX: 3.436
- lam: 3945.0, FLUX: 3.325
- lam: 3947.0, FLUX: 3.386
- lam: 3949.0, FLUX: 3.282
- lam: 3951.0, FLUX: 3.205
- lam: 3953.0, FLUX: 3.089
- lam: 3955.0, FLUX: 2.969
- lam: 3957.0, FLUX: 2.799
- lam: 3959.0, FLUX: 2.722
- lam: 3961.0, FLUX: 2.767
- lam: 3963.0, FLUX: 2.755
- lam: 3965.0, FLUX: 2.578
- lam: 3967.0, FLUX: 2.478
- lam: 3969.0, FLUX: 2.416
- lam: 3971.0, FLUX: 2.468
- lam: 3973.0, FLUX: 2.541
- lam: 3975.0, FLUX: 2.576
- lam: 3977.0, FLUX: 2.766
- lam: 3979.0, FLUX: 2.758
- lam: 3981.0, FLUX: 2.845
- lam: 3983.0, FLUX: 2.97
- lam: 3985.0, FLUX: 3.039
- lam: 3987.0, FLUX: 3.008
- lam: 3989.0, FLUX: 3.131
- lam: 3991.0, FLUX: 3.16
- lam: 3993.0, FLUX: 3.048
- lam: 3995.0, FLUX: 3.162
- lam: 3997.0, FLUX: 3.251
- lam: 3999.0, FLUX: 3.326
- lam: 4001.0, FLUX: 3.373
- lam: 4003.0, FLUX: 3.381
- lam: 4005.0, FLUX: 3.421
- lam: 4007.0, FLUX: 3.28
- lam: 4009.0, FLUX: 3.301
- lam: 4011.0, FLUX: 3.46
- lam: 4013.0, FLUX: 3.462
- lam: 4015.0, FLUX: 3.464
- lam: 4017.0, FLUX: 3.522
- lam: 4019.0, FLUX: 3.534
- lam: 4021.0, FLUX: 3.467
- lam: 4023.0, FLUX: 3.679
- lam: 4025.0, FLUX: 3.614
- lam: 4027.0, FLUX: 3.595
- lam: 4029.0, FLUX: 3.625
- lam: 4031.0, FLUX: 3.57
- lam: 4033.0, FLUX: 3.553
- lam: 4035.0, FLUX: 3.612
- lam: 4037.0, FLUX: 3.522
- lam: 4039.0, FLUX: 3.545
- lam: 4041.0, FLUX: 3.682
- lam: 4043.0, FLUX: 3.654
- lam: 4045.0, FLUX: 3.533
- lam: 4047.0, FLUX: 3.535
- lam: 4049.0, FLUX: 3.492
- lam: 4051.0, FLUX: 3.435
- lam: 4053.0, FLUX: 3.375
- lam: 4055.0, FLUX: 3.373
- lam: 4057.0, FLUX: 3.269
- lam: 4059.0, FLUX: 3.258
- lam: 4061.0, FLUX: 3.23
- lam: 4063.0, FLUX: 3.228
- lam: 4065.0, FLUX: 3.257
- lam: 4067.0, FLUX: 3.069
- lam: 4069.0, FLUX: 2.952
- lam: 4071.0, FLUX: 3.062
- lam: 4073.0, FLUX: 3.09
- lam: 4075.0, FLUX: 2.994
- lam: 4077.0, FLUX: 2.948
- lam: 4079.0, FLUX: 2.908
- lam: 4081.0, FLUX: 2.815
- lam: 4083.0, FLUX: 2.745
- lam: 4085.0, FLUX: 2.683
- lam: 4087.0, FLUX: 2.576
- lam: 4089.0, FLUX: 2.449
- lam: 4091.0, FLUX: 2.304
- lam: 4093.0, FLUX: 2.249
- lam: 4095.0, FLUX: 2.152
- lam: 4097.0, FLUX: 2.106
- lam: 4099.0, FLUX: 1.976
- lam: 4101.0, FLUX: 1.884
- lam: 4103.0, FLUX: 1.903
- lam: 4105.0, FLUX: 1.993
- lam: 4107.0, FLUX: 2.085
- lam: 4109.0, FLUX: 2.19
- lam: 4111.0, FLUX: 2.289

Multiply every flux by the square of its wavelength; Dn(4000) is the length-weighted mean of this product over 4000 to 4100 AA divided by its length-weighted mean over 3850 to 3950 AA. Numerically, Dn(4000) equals 1.05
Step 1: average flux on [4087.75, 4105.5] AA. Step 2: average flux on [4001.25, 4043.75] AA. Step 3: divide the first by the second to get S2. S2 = 0.6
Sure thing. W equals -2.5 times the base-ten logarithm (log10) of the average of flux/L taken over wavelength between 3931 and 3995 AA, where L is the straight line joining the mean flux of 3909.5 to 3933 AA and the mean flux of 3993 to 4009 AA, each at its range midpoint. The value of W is 0.13 mag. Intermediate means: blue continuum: 3.5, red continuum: 3.3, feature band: 3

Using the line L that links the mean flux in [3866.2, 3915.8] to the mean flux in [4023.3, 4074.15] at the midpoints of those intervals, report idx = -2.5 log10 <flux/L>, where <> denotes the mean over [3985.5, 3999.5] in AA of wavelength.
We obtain 0.054 mag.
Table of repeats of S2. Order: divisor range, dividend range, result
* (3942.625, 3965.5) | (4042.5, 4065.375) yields 1.12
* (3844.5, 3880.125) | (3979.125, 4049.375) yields 1.08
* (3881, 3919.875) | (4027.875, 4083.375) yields 1.03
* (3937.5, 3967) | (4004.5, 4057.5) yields 1.14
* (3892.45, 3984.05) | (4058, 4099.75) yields 0.88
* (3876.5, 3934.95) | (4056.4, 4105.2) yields 0.83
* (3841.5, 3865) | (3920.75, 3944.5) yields 1.08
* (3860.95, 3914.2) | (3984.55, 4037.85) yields 1.09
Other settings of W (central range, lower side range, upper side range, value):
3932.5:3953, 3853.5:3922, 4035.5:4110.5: -0.10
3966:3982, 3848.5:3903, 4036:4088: 0.20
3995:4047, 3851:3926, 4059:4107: -0.24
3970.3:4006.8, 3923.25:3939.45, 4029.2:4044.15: 0.17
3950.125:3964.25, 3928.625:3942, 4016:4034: 0.20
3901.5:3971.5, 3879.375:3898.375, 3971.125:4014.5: -0.08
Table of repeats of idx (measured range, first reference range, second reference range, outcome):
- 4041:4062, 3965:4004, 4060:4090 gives -0.17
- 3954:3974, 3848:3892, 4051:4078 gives 0.18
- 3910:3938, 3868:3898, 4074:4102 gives -0.21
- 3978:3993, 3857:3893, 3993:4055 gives 0.12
